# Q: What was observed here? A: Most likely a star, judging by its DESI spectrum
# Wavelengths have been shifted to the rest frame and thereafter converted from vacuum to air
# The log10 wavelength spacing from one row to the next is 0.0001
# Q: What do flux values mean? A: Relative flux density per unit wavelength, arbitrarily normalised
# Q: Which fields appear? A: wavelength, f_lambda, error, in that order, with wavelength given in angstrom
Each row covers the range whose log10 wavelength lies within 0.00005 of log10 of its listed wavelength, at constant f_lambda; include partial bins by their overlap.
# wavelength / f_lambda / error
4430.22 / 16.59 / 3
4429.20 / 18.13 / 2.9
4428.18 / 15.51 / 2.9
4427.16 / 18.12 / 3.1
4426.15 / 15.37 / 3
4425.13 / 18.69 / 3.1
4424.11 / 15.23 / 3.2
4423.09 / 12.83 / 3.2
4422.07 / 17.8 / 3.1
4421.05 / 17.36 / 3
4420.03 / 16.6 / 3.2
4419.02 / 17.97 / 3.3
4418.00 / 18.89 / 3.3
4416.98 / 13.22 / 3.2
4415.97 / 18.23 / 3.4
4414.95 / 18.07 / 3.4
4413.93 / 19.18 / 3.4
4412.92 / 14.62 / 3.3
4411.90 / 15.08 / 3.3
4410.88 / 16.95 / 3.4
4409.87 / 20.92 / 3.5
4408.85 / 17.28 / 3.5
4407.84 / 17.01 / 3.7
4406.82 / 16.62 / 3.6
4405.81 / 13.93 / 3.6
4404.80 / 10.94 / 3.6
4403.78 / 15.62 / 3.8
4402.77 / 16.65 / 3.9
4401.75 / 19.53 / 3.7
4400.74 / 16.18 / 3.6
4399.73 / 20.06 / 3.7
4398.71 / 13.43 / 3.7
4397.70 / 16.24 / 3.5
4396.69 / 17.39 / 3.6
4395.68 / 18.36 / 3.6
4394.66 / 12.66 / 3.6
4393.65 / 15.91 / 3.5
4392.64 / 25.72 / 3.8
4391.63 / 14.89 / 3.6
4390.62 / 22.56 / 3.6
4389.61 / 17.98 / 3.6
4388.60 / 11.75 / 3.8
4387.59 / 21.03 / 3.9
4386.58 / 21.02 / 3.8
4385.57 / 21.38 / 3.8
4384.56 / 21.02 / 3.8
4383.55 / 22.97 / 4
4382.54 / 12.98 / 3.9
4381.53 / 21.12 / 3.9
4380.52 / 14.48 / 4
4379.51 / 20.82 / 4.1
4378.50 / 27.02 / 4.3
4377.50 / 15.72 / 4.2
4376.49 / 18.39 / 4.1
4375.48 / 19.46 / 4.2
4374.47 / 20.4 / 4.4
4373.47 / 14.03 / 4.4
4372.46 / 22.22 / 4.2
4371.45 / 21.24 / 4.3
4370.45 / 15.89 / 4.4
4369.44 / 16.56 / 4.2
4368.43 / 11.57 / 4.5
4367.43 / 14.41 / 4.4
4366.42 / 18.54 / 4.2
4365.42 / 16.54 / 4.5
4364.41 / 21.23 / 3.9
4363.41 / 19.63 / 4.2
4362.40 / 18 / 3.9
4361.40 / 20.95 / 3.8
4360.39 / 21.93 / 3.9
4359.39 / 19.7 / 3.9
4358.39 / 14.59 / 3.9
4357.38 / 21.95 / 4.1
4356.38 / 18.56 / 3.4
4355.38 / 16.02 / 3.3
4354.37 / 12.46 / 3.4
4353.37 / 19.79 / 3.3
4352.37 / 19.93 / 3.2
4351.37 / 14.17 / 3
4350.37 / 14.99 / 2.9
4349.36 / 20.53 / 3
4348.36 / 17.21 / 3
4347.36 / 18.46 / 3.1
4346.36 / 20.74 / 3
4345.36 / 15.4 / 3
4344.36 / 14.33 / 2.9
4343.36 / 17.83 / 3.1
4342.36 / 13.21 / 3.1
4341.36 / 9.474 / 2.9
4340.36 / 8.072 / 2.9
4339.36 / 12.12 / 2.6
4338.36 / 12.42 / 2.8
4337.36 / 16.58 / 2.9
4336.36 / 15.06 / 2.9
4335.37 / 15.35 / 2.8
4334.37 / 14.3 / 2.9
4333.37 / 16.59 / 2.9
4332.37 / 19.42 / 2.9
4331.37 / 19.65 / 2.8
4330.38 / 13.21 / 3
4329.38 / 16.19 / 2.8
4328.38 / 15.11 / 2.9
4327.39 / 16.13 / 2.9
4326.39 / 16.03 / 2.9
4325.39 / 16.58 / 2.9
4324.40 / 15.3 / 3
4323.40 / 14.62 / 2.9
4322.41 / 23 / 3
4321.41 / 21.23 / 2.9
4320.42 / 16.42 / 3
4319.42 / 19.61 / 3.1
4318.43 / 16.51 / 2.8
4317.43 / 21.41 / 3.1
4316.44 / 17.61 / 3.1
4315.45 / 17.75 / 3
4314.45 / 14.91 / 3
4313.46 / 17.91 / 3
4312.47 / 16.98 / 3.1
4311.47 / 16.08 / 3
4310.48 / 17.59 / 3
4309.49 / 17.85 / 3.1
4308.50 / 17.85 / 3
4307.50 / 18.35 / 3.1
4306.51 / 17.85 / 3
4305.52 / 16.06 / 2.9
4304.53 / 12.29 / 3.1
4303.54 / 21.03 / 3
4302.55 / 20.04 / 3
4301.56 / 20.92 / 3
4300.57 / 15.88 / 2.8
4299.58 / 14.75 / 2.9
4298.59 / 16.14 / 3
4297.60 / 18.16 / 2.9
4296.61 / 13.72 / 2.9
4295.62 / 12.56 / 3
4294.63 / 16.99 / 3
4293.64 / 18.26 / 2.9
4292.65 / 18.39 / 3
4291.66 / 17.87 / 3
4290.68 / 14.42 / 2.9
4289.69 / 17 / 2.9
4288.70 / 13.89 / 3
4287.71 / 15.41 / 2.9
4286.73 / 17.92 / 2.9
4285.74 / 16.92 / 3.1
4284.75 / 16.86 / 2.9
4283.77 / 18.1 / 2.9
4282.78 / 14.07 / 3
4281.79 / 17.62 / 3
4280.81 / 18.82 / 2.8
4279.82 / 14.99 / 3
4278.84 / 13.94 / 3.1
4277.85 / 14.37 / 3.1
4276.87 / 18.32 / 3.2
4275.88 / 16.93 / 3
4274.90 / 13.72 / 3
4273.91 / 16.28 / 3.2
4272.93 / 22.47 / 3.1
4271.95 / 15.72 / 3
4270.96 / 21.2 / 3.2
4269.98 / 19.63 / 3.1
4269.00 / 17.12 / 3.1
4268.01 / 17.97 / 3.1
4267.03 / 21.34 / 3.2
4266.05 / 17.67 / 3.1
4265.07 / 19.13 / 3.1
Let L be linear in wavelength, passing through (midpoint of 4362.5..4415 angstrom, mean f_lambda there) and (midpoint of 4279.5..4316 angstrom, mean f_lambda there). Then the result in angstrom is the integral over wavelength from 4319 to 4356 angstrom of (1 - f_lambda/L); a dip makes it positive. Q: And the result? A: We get 2.3 angstrom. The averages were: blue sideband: 16.8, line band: 16.1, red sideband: 17.8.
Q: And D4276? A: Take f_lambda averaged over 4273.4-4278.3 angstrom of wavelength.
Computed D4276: 16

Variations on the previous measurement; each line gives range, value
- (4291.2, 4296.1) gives 16.8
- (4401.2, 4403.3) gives 18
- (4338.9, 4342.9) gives 10.8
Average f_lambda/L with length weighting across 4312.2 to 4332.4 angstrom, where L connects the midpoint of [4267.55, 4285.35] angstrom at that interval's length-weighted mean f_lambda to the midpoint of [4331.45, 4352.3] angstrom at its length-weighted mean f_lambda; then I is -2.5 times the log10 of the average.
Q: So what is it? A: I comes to -0.091 mag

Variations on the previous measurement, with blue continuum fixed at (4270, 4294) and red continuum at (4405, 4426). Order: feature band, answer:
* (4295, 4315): -0.001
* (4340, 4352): 0.086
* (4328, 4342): 0.159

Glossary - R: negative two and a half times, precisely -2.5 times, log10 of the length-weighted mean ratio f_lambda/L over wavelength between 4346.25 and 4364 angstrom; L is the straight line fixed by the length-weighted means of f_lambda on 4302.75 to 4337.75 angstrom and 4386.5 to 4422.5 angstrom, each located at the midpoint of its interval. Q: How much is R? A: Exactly -0.07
